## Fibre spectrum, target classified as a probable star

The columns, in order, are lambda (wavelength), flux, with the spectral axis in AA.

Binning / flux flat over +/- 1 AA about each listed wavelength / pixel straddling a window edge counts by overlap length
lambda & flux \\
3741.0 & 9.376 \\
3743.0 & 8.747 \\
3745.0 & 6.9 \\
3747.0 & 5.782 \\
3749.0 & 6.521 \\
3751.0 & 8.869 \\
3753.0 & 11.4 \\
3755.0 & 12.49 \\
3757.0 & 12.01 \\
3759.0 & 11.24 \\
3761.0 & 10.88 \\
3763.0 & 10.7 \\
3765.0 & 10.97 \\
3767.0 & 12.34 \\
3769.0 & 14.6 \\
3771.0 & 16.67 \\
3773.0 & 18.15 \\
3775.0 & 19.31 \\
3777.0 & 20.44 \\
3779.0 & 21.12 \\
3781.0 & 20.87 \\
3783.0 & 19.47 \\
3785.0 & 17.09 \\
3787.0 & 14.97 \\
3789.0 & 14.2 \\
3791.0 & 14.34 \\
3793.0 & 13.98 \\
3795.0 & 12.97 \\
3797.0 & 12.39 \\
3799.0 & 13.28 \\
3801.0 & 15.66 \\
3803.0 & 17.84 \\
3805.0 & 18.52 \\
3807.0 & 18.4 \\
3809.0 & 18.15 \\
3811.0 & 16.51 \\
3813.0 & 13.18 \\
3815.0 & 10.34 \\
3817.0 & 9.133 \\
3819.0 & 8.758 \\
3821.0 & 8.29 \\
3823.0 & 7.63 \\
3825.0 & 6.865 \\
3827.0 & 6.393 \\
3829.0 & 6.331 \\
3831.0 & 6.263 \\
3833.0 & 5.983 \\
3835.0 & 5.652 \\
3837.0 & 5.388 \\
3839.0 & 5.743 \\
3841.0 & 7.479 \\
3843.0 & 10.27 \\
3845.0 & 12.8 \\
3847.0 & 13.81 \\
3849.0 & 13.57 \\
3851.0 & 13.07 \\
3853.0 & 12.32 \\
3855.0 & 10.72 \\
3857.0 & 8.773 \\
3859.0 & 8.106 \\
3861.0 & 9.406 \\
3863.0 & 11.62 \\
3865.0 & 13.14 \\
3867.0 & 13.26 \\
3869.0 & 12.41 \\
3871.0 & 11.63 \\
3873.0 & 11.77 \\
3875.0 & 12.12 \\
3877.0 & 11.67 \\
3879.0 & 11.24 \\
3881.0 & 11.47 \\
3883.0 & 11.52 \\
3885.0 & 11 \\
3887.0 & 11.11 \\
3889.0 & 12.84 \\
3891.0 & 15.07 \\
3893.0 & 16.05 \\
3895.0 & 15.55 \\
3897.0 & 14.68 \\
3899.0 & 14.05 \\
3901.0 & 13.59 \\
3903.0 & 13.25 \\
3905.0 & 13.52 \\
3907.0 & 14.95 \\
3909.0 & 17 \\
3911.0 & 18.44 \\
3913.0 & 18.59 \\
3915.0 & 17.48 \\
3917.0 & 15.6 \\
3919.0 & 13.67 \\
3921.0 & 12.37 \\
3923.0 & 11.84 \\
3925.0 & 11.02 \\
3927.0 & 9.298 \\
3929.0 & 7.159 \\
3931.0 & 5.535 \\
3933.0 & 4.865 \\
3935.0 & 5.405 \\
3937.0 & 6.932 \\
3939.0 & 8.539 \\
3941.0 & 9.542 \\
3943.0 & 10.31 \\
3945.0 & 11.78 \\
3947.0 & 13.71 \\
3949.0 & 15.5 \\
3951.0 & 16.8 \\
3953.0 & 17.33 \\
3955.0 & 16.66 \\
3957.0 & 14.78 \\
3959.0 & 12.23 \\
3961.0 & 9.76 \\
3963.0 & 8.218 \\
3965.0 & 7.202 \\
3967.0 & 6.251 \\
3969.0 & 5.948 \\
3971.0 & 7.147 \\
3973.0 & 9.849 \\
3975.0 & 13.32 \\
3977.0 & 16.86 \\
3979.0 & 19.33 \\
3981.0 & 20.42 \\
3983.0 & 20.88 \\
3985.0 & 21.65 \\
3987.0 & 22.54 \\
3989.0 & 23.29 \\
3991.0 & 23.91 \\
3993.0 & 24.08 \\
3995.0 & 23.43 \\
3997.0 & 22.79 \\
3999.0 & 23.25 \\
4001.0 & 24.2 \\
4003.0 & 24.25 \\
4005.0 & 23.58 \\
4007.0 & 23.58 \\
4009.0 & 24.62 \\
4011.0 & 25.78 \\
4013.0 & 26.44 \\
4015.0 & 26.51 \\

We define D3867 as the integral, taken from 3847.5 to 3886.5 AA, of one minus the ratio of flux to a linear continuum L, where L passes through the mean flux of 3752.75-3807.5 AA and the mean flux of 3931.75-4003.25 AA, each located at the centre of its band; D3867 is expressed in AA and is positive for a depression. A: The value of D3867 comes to 9.2 AA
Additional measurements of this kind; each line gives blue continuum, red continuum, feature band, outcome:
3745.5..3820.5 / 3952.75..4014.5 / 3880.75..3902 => 3.8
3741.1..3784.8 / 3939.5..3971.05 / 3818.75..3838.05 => 9.2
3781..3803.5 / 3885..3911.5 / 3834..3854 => 6.5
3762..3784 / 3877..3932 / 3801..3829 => 6.3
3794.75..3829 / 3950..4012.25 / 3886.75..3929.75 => 4.0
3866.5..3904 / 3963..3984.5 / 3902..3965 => 2.6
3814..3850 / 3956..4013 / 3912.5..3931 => 2.0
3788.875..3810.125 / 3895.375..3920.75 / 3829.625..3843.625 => 8.0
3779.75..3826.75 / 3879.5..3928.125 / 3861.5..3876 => 1.8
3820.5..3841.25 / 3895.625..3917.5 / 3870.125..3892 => 0.9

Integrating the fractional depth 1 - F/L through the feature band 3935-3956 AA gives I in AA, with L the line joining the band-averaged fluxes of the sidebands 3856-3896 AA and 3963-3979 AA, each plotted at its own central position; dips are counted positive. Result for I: -3.7 AA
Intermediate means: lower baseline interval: 12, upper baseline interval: 10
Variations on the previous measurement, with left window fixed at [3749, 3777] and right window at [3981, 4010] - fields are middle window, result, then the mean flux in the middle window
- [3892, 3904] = 2.8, 14.5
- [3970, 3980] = 4.0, 13.3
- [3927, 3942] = 9.9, 7.02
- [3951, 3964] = 4.9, 13.4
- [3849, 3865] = 5.8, 10.9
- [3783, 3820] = 0.3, 14.6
